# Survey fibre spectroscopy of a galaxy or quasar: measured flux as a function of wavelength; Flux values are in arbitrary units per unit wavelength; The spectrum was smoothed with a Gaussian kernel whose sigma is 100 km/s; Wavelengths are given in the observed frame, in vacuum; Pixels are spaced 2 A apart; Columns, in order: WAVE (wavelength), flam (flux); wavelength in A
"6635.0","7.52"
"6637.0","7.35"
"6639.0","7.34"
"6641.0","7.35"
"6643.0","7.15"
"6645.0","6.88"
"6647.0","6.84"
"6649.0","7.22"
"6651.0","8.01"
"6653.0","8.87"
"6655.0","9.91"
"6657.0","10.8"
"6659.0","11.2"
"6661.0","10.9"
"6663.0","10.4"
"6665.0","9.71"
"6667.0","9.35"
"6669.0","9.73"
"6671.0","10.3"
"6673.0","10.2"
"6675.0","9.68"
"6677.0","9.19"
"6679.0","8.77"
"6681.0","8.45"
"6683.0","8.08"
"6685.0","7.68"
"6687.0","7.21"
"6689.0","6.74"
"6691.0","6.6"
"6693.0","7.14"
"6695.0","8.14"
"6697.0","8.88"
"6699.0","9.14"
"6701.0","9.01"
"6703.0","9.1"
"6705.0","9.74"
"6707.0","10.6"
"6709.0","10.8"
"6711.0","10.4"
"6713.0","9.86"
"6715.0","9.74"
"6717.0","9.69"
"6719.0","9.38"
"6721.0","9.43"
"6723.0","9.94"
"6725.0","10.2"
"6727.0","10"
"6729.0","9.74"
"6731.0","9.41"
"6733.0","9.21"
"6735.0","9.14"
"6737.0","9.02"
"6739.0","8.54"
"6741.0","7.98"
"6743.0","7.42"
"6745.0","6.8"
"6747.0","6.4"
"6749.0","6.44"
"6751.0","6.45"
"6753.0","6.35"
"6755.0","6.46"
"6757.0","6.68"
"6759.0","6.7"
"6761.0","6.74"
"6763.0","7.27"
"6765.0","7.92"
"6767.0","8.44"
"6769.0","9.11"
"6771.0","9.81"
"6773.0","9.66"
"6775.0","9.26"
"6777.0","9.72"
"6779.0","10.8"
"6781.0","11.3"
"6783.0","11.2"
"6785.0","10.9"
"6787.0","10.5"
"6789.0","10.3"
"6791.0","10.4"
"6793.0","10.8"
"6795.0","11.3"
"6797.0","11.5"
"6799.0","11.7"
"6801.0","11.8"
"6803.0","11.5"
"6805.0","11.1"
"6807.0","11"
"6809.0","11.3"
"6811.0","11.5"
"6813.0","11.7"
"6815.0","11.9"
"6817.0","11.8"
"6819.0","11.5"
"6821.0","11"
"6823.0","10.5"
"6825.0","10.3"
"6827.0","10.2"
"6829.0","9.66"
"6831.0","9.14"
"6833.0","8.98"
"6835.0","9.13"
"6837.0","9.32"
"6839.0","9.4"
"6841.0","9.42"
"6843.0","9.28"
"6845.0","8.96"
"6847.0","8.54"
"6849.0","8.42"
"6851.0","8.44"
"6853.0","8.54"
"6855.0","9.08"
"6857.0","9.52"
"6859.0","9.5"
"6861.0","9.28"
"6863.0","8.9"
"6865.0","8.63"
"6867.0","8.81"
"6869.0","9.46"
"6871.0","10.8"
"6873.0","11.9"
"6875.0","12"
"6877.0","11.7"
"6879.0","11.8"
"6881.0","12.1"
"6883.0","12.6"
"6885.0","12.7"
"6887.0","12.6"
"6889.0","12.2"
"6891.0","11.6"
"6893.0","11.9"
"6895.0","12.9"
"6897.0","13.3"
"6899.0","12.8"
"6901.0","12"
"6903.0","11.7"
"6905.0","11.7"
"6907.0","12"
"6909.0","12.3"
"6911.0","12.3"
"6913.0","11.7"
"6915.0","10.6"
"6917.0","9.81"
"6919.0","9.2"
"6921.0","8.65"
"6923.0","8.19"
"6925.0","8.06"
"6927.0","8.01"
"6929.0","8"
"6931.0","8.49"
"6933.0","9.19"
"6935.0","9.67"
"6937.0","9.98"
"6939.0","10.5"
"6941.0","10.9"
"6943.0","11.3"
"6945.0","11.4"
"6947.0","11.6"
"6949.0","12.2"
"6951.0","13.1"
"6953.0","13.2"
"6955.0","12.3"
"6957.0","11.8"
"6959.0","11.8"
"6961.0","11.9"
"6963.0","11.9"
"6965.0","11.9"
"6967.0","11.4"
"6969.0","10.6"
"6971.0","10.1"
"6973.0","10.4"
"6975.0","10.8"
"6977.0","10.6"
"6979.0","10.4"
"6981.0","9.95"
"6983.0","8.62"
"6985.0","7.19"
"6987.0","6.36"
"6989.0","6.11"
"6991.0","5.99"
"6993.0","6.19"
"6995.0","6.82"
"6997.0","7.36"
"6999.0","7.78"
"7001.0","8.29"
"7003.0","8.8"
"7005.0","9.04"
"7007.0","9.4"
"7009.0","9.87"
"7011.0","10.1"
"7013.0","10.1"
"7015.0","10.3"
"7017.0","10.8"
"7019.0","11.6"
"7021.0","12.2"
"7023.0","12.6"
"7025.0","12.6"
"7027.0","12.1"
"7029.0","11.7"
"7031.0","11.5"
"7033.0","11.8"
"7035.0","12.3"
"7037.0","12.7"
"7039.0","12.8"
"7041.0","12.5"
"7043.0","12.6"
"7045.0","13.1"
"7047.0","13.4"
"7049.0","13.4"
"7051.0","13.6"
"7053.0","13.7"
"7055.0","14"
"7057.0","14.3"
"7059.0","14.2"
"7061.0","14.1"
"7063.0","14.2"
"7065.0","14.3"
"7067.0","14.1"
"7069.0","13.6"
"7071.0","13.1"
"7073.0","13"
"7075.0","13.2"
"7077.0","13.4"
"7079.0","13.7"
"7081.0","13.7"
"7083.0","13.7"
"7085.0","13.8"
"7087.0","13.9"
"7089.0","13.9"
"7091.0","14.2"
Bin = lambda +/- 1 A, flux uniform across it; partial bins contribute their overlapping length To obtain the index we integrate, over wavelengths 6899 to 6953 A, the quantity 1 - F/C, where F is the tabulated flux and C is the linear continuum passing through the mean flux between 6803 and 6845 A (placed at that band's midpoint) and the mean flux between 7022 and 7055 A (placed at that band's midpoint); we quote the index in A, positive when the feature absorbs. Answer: 4.27 A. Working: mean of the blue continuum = 10.4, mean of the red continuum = 12.7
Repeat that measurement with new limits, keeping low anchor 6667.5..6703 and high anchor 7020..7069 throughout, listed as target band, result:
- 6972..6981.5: 1.4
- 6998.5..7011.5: 3.7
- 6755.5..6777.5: 3.1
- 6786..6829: -4.2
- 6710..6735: -2.0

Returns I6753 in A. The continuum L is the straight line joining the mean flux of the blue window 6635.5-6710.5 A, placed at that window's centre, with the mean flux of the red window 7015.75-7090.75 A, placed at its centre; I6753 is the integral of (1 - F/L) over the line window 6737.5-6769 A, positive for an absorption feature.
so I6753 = 8.1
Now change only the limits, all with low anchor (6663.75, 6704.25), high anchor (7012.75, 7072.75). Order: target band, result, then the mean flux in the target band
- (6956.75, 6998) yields 9.03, 9.39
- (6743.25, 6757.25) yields 4.28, 6.55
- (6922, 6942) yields 4.23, 9.1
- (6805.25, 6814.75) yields -1.19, 11.4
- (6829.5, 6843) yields 1.53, 9.25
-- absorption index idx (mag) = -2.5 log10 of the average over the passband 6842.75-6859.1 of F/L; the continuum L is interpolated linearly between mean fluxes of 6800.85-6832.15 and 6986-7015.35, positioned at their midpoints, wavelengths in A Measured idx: 0.18 mag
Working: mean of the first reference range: 11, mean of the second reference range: 8.12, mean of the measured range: 8.87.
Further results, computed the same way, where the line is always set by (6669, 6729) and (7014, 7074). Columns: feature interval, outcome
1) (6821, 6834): 0.07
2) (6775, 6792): -0.05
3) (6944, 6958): -0.03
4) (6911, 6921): 0.11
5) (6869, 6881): -0.04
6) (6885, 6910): -0.09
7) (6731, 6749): 0.19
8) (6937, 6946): 0.08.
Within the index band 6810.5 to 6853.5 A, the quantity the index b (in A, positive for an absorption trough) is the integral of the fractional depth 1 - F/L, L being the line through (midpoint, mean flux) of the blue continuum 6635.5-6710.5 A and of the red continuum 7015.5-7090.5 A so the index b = 2.75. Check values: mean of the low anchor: 8.77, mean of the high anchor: 13.1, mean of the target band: 9.89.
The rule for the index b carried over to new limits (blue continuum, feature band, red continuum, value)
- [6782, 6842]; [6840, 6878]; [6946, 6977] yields 5.0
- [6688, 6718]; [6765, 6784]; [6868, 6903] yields 0.7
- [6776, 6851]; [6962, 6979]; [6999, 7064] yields 0.9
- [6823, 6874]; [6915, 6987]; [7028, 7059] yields 5.9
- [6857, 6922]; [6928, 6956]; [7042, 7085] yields 2.6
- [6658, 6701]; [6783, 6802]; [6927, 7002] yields -3.5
